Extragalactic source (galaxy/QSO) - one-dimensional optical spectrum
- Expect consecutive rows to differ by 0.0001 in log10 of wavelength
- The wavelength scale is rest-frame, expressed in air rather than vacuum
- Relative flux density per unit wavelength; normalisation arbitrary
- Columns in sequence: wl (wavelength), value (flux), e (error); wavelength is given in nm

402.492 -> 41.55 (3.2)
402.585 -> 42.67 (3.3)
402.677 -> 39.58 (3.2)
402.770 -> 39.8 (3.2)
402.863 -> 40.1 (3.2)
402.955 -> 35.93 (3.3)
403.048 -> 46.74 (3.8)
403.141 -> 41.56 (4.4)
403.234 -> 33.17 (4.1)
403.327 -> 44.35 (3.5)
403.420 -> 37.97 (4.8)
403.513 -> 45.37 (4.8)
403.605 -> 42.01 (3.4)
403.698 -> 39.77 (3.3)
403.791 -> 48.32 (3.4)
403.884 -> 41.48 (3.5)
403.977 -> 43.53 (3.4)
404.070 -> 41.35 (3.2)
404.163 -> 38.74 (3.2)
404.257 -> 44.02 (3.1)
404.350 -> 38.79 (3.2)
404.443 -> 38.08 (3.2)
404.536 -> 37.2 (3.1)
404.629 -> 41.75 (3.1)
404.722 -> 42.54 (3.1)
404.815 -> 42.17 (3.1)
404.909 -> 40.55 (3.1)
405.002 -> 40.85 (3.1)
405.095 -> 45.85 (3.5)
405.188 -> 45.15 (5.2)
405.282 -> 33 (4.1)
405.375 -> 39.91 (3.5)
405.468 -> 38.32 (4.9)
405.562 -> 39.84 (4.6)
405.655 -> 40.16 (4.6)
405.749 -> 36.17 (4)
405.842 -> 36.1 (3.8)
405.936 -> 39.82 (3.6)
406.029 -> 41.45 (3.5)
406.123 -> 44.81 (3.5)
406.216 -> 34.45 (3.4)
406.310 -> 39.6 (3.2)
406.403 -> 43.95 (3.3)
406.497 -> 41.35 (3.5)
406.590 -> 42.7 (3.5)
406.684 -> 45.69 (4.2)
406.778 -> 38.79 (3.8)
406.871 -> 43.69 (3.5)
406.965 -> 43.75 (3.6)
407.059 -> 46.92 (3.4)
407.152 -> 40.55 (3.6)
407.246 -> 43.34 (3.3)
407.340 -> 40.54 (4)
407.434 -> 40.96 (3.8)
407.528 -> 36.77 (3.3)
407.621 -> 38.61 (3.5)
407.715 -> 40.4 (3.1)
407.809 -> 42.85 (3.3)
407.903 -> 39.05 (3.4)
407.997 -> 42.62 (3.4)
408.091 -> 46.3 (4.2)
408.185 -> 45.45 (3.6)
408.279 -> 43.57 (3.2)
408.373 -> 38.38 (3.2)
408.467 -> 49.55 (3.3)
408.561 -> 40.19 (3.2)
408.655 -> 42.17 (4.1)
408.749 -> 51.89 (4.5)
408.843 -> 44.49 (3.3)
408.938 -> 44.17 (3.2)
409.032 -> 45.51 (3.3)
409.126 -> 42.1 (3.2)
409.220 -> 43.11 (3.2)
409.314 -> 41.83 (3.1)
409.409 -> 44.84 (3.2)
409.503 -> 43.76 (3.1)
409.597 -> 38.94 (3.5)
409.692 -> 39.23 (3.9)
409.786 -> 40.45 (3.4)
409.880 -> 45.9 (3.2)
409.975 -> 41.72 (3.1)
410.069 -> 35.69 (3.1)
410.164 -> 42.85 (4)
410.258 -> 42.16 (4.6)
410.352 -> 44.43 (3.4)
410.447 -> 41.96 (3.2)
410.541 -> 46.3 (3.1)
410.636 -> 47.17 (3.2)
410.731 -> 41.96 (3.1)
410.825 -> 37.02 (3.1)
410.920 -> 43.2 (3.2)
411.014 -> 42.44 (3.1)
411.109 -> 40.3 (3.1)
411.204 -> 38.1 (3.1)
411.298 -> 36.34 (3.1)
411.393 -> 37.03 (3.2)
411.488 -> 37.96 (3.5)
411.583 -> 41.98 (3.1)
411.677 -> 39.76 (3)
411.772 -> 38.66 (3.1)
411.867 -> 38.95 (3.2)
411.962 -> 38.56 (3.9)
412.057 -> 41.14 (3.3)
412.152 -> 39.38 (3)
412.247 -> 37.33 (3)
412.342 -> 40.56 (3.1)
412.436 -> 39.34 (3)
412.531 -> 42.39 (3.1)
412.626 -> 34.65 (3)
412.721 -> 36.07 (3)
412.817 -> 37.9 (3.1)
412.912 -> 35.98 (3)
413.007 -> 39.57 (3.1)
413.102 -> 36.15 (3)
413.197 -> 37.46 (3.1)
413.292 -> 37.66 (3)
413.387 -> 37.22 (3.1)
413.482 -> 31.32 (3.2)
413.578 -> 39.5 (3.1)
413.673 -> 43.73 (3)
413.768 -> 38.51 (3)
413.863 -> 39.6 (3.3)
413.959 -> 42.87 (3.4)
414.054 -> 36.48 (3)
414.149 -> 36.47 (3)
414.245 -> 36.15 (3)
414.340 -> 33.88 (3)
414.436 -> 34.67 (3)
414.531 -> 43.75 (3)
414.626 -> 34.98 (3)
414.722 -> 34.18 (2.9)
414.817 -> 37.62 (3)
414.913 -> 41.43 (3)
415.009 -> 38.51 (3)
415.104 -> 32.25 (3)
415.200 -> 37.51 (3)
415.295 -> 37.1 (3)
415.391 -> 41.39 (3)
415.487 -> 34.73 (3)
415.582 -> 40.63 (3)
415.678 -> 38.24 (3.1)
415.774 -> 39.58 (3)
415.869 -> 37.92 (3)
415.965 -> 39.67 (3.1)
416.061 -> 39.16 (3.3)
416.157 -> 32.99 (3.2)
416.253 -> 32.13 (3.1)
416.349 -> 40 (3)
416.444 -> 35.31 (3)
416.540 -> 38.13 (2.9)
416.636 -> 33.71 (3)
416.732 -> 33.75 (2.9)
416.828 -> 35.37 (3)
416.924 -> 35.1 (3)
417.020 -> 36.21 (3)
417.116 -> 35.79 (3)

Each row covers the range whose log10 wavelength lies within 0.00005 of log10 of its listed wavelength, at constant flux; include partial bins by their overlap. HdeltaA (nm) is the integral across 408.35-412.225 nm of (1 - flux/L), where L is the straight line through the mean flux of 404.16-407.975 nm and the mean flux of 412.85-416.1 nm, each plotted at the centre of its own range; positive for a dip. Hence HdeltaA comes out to -0.24 nm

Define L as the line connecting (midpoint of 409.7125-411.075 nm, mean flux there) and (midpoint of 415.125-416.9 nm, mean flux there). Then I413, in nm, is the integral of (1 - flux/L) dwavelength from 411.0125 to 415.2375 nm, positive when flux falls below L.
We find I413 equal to 0.17 nm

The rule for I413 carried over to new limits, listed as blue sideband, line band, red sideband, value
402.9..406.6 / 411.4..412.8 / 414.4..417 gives -0.03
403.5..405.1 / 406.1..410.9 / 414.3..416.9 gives -0.31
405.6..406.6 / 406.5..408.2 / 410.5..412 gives -0.09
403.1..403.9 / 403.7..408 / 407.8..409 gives 0.17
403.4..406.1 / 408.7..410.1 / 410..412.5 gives -0.08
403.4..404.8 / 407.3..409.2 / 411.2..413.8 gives -0.14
